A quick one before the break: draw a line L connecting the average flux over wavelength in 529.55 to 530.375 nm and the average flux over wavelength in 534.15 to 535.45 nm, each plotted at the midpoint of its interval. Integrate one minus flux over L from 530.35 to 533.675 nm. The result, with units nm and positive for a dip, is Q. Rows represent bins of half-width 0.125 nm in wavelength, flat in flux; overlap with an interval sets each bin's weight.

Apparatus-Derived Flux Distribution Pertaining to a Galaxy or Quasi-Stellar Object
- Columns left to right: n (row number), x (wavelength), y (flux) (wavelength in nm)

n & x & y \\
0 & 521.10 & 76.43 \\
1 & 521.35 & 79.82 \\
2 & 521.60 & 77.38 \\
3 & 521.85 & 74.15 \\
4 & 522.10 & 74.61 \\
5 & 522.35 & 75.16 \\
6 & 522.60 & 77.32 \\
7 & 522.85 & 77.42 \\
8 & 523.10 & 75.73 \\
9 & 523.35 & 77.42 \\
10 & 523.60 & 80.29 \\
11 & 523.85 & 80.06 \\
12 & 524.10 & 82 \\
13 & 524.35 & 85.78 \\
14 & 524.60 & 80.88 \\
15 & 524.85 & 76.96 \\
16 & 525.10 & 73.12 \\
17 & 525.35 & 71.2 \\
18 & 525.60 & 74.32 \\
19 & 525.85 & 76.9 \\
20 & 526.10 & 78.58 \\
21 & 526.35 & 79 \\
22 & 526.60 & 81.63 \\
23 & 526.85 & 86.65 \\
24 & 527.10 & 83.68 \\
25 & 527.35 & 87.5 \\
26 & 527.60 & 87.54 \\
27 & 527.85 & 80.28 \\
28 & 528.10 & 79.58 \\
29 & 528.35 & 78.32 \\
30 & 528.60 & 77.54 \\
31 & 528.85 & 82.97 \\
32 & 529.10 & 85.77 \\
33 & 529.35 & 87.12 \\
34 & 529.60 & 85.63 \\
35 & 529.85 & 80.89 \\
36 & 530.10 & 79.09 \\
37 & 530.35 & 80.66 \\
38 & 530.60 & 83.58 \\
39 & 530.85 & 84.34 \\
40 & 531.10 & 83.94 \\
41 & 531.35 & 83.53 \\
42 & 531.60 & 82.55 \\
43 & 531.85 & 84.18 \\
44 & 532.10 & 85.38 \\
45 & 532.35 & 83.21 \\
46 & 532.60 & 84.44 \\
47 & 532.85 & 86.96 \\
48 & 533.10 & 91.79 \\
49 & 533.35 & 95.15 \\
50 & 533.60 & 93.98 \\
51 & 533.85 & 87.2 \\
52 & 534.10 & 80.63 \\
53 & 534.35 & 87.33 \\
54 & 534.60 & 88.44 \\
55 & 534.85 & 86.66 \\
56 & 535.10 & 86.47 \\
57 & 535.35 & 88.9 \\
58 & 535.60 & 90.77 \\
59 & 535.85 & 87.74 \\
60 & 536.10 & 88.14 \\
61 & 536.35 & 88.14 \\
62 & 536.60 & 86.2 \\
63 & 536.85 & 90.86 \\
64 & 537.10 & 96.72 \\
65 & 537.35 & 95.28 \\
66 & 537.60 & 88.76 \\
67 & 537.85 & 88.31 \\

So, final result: -0.09 nm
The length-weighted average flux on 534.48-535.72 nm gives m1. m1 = 88.2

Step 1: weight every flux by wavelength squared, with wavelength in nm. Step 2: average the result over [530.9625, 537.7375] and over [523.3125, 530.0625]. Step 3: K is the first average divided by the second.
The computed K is 1.12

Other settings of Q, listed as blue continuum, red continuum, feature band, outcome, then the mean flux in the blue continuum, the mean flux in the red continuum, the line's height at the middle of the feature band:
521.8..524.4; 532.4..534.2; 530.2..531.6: 0.048 nm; 78.1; 88.5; 86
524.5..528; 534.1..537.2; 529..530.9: -0.002 nm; 79.9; 88.5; 83.3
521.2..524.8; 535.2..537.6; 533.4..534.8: 0.004 nm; 78.4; 90.2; 88.2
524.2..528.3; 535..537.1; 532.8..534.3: -0.045 nm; 80.2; 88.9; 86.7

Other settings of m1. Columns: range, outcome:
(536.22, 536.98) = 88.5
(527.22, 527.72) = 87.5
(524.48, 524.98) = 78.8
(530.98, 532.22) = 83.9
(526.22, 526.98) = 82.4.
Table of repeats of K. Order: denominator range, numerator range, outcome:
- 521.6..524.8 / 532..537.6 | 1.18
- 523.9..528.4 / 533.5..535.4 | 1.12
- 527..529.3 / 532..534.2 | 1.08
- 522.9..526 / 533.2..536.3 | 1.18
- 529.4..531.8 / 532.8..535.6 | 1.08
